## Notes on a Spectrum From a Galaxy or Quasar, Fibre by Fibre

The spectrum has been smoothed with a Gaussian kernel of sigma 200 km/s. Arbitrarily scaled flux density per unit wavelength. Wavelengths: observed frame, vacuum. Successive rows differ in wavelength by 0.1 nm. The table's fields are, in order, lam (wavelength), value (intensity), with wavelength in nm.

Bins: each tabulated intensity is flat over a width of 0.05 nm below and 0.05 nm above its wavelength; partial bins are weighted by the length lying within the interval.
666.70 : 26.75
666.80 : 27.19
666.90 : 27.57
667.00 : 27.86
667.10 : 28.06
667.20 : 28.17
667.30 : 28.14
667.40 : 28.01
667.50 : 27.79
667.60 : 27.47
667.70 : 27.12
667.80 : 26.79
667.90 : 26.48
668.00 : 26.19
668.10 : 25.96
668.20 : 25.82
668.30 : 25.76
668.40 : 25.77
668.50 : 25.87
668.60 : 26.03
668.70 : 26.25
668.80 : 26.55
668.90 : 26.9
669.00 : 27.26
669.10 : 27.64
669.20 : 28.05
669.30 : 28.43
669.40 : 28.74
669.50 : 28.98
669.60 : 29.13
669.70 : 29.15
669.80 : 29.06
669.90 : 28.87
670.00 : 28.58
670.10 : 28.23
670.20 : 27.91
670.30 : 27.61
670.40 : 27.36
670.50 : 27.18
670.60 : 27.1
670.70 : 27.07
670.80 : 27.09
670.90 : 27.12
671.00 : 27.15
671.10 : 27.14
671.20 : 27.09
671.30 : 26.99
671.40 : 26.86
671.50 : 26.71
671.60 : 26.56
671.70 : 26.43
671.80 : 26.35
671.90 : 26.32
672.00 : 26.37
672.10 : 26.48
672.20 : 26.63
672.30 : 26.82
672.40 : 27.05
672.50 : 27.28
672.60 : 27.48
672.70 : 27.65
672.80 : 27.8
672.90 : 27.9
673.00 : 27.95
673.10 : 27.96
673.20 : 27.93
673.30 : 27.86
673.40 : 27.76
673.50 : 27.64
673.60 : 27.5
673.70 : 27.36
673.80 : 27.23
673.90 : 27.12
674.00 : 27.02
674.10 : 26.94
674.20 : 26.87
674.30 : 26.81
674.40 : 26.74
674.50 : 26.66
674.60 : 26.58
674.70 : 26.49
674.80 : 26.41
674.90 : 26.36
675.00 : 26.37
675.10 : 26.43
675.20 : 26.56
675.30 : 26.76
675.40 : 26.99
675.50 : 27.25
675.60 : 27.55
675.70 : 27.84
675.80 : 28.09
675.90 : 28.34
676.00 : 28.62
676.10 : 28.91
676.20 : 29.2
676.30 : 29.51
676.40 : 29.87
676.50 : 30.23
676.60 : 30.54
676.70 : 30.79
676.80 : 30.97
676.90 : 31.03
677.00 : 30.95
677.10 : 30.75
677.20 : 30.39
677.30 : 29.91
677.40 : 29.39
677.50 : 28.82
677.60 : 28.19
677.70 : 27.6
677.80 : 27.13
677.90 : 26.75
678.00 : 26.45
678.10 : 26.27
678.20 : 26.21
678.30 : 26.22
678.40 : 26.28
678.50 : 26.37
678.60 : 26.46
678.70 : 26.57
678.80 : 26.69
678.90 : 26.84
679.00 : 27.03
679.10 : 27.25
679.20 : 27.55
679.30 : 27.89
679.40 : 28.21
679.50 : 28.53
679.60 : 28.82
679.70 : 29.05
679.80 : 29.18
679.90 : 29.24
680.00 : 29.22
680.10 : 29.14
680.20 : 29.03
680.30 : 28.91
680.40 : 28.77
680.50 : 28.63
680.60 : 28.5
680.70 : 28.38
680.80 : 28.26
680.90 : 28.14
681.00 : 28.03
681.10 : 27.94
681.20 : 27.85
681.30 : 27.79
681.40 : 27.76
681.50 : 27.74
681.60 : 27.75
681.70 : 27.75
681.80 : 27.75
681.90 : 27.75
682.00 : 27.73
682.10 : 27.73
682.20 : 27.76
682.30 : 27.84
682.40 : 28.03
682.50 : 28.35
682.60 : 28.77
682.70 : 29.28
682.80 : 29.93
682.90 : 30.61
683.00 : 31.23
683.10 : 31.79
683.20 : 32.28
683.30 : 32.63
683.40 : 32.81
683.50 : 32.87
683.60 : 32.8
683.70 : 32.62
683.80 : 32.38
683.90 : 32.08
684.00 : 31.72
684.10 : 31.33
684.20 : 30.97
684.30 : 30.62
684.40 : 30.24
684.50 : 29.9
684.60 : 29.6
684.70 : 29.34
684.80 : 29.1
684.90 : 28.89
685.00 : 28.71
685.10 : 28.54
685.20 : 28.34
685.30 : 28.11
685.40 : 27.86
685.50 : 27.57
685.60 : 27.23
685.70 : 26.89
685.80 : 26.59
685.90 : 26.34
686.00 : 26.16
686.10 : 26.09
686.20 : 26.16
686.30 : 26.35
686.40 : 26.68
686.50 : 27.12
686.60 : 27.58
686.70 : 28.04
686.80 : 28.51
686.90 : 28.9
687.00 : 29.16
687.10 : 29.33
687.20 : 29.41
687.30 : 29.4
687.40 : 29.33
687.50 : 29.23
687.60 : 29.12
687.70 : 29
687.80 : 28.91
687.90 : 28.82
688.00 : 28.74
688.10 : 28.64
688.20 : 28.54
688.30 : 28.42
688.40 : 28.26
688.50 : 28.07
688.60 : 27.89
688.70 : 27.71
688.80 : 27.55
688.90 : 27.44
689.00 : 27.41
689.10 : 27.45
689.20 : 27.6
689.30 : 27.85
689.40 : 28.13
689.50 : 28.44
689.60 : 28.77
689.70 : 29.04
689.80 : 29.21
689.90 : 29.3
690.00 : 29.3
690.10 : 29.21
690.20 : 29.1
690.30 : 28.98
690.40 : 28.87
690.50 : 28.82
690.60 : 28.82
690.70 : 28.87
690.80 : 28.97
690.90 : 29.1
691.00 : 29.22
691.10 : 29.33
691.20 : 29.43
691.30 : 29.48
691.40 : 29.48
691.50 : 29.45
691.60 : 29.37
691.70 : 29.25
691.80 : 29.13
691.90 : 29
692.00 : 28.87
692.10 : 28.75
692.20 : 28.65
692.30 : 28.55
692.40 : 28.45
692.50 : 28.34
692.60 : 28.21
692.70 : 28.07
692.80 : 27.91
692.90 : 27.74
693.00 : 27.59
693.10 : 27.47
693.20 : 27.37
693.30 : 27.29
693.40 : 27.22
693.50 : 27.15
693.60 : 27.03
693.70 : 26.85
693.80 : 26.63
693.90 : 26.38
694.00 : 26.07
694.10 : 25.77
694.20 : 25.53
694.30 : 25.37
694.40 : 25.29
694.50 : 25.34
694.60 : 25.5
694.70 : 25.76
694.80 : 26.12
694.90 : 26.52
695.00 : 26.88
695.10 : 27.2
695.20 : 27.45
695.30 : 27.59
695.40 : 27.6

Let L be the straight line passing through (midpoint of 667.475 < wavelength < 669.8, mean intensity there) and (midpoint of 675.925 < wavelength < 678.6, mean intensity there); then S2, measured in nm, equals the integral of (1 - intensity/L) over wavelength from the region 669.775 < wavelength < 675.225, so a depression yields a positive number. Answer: 0.13 nm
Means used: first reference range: 27.2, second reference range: 28.7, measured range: 27.2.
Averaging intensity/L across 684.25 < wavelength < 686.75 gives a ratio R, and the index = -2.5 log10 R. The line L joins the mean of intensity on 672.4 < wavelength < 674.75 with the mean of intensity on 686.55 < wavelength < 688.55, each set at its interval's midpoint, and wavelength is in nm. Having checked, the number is 0.02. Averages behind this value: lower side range 27.3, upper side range 28.8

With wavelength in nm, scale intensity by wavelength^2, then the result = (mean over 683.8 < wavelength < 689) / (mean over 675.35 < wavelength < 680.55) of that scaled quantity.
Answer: 1.0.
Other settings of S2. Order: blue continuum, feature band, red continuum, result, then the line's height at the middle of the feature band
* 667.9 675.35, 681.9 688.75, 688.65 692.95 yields -0.202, 28.2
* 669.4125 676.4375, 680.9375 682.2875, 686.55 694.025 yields 0.007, 27.9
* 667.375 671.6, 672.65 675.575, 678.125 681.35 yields 0.046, 27.6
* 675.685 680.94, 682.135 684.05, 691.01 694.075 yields -0.166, 28.4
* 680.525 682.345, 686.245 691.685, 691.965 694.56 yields -0.227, 27.5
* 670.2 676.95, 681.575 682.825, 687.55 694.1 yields -0.010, 27.9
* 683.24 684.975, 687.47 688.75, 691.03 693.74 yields 0.053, 29.8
